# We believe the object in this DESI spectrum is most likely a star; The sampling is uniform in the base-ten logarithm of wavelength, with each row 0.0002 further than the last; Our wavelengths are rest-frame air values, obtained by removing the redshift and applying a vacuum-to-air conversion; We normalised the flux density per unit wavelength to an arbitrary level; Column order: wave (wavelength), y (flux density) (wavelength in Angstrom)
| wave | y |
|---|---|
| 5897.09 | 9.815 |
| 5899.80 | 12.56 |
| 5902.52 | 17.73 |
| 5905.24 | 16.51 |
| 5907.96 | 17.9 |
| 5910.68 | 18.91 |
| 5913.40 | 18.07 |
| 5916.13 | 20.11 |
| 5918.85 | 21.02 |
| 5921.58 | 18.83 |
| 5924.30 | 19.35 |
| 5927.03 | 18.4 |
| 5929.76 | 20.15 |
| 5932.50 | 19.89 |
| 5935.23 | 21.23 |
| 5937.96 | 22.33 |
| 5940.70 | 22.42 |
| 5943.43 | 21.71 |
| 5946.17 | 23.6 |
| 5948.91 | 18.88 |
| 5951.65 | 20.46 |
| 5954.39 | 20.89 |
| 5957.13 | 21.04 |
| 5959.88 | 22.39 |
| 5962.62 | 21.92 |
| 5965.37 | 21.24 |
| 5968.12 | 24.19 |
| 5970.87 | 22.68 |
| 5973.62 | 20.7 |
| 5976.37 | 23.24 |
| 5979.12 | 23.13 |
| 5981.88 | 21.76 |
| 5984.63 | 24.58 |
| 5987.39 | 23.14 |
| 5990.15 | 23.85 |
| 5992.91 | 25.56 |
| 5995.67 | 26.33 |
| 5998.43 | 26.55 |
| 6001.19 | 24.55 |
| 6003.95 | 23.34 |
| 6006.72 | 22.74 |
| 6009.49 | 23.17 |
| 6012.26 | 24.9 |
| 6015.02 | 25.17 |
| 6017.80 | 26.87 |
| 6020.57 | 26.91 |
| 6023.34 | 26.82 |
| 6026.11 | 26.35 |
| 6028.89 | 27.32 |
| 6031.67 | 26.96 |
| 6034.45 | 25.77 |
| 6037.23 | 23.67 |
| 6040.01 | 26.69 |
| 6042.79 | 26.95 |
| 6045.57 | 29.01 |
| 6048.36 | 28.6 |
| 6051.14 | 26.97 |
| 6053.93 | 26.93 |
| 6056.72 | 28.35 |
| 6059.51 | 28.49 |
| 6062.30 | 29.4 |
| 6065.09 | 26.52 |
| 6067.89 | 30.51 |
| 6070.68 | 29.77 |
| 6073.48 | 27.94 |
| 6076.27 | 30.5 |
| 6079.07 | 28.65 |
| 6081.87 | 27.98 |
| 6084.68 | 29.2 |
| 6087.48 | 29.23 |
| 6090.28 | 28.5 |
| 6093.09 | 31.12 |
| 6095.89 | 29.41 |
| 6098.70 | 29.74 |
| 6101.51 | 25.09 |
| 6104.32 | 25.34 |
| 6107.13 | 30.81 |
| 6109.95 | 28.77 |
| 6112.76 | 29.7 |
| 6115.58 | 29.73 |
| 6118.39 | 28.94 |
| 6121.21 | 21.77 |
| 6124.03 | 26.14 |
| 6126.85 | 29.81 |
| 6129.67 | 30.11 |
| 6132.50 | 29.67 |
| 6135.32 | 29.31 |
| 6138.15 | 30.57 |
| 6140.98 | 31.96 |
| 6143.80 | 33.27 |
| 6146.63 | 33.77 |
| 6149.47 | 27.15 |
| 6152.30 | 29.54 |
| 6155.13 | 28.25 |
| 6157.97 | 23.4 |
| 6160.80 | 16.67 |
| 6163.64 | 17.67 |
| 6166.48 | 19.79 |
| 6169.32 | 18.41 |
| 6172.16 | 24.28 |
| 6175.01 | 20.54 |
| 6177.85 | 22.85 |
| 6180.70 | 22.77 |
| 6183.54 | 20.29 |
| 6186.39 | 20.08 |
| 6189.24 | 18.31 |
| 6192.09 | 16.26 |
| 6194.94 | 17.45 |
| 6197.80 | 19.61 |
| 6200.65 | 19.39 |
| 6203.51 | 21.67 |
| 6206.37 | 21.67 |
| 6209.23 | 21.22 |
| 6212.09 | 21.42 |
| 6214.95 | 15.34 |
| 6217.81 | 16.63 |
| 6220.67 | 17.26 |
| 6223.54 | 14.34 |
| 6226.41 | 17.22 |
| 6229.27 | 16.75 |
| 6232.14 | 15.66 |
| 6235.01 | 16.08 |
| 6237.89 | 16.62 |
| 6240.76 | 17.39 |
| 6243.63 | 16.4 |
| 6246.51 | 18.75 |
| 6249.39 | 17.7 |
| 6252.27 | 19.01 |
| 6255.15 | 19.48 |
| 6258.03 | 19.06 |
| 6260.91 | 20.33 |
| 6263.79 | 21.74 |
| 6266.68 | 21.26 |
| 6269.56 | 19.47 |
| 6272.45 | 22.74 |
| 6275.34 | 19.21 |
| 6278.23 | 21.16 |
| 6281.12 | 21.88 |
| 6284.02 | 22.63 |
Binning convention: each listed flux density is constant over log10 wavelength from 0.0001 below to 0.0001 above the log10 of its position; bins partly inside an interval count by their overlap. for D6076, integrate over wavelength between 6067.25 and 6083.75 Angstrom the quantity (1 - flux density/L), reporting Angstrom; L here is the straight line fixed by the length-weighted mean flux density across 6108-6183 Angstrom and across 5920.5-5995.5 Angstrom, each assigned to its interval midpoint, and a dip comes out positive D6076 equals -3.0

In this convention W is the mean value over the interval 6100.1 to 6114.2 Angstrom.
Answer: 27.9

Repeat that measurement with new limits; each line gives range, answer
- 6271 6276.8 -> 21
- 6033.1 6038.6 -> 24.7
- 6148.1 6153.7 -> 28.4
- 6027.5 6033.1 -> 27.1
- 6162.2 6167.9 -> 18.7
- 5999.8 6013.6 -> 23.7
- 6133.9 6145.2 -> 31.3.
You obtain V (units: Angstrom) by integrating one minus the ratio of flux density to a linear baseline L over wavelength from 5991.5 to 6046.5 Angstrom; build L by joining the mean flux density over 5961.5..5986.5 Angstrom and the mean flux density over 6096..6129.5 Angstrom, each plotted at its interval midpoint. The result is -3.2 Angstrom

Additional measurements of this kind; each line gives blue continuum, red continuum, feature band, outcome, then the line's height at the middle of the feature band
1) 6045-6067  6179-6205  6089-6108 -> -2.3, 25.4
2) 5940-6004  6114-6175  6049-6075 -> -3.7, 24.8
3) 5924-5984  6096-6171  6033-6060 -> -3.0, 24.4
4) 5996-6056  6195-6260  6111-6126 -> -3.3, 22.4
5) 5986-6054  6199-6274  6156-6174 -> 0.6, 21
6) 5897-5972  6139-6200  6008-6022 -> -2.9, 21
